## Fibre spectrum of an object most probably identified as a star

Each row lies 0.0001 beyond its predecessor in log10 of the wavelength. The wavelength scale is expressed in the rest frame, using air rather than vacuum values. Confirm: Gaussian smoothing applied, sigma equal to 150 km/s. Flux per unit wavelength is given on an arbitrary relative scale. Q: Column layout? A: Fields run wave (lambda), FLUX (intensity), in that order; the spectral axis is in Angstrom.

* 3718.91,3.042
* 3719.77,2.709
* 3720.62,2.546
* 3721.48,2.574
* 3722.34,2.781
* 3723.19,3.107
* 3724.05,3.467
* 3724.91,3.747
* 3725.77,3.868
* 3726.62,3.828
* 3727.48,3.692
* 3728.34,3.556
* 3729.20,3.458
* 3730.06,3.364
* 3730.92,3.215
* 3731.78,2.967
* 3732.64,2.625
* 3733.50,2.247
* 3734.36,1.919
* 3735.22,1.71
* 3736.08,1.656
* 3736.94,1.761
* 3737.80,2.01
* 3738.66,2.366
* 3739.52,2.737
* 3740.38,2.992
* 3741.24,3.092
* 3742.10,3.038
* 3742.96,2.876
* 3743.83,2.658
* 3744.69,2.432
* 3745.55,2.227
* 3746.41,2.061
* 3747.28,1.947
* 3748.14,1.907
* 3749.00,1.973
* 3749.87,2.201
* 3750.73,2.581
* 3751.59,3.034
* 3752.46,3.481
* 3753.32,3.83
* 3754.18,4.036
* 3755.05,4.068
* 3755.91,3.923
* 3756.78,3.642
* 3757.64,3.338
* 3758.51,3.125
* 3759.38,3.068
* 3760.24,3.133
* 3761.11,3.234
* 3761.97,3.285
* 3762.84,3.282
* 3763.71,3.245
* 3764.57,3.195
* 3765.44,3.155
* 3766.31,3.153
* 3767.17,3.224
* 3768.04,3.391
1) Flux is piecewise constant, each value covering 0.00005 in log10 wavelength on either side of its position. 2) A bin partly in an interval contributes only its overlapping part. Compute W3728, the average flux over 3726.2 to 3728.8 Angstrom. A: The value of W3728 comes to 3.68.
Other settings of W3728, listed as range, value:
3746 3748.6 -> 1.97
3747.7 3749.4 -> 1.95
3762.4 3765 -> 3.24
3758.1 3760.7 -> 3.11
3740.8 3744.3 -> 2.91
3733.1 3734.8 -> 2.08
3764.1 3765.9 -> 3.18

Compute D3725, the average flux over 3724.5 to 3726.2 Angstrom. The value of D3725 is 3.82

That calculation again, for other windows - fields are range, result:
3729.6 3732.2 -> 3.18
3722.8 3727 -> 3.61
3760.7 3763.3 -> 3.27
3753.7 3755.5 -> 4.05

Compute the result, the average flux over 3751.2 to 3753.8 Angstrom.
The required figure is 3.47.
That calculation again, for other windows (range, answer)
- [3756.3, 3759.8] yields 3.29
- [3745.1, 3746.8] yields 2.16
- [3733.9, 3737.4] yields 1.77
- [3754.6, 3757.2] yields 3.87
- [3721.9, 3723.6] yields 2.95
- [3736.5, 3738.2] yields 1.88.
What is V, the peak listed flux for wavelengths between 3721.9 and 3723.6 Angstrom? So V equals 3.107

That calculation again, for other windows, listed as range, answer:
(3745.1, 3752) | 3.034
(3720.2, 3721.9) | 2.574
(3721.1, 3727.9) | 3.868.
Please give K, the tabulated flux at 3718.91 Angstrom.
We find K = 3.042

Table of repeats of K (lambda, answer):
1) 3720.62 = 2.546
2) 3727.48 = 3.692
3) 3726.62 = 3.828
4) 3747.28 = 1.947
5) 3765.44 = 3.155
